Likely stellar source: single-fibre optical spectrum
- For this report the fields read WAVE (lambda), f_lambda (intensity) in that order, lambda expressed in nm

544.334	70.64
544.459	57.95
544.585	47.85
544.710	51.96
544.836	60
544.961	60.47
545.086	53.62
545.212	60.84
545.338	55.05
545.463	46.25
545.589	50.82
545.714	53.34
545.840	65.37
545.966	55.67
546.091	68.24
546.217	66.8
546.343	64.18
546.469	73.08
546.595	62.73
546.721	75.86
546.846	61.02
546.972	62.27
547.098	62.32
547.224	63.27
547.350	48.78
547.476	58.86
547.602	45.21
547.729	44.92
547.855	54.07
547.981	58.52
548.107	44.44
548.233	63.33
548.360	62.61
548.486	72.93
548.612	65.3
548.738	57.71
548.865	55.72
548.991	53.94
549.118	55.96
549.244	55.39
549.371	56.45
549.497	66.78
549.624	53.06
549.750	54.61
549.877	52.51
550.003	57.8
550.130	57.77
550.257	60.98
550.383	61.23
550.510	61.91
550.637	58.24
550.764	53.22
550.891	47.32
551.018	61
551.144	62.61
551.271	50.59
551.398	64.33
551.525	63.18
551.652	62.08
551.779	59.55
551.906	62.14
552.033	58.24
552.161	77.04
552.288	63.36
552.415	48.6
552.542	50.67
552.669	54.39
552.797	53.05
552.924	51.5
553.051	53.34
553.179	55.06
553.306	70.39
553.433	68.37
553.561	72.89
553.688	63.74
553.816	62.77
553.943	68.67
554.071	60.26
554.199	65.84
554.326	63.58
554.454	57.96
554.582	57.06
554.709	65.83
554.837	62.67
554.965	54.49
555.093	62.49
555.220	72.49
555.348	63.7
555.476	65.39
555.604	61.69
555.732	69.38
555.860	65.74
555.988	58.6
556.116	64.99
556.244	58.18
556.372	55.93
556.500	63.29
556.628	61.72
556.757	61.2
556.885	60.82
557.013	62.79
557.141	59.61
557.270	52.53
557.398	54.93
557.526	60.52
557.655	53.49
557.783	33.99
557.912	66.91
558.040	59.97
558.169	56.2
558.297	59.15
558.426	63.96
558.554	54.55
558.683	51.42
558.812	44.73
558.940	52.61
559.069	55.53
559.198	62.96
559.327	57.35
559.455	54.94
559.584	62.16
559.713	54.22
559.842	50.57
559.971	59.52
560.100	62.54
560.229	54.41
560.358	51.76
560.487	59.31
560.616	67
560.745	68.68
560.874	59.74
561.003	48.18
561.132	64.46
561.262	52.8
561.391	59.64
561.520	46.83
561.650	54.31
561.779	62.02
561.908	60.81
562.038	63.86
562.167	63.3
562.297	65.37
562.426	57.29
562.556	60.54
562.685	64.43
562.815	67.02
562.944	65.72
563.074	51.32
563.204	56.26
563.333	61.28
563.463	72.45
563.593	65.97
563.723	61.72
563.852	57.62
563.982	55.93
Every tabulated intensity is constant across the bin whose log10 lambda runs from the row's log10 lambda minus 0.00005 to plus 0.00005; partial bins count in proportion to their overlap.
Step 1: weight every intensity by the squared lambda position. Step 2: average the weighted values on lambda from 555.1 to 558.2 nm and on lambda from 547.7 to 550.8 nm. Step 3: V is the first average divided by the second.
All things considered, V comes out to 1.1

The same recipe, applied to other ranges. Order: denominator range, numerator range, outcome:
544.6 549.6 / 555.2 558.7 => 1.05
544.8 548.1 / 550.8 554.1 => 1.05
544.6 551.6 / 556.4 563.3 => 1.04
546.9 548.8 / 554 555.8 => 1.12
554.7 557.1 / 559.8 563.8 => 0.98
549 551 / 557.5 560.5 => 1.01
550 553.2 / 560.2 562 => 1.03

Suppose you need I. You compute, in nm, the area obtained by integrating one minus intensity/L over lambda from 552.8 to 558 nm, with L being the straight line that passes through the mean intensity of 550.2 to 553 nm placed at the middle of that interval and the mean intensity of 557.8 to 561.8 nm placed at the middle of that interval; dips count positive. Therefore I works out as -0.292 nm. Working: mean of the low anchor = 58.4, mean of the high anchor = 57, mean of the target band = 61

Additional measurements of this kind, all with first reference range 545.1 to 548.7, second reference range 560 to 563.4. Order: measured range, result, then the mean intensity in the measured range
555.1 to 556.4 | -0.09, 63.8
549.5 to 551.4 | 0.07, 57.2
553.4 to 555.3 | -0.14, 63.9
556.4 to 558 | 0.05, 57.6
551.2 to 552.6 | -0.01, 60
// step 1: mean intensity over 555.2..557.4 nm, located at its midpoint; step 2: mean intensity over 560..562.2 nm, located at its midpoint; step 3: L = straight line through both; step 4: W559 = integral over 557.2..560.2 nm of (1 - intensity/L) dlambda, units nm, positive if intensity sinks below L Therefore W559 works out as 0.22 nm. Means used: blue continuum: 61.8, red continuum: 58.8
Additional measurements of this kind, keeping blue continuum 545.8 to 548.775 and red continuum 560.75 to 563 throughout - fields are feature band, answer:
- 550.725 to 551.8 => 0.04 nm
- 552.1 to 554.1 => -0.01 nm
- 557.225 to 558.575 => 0.09 nm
